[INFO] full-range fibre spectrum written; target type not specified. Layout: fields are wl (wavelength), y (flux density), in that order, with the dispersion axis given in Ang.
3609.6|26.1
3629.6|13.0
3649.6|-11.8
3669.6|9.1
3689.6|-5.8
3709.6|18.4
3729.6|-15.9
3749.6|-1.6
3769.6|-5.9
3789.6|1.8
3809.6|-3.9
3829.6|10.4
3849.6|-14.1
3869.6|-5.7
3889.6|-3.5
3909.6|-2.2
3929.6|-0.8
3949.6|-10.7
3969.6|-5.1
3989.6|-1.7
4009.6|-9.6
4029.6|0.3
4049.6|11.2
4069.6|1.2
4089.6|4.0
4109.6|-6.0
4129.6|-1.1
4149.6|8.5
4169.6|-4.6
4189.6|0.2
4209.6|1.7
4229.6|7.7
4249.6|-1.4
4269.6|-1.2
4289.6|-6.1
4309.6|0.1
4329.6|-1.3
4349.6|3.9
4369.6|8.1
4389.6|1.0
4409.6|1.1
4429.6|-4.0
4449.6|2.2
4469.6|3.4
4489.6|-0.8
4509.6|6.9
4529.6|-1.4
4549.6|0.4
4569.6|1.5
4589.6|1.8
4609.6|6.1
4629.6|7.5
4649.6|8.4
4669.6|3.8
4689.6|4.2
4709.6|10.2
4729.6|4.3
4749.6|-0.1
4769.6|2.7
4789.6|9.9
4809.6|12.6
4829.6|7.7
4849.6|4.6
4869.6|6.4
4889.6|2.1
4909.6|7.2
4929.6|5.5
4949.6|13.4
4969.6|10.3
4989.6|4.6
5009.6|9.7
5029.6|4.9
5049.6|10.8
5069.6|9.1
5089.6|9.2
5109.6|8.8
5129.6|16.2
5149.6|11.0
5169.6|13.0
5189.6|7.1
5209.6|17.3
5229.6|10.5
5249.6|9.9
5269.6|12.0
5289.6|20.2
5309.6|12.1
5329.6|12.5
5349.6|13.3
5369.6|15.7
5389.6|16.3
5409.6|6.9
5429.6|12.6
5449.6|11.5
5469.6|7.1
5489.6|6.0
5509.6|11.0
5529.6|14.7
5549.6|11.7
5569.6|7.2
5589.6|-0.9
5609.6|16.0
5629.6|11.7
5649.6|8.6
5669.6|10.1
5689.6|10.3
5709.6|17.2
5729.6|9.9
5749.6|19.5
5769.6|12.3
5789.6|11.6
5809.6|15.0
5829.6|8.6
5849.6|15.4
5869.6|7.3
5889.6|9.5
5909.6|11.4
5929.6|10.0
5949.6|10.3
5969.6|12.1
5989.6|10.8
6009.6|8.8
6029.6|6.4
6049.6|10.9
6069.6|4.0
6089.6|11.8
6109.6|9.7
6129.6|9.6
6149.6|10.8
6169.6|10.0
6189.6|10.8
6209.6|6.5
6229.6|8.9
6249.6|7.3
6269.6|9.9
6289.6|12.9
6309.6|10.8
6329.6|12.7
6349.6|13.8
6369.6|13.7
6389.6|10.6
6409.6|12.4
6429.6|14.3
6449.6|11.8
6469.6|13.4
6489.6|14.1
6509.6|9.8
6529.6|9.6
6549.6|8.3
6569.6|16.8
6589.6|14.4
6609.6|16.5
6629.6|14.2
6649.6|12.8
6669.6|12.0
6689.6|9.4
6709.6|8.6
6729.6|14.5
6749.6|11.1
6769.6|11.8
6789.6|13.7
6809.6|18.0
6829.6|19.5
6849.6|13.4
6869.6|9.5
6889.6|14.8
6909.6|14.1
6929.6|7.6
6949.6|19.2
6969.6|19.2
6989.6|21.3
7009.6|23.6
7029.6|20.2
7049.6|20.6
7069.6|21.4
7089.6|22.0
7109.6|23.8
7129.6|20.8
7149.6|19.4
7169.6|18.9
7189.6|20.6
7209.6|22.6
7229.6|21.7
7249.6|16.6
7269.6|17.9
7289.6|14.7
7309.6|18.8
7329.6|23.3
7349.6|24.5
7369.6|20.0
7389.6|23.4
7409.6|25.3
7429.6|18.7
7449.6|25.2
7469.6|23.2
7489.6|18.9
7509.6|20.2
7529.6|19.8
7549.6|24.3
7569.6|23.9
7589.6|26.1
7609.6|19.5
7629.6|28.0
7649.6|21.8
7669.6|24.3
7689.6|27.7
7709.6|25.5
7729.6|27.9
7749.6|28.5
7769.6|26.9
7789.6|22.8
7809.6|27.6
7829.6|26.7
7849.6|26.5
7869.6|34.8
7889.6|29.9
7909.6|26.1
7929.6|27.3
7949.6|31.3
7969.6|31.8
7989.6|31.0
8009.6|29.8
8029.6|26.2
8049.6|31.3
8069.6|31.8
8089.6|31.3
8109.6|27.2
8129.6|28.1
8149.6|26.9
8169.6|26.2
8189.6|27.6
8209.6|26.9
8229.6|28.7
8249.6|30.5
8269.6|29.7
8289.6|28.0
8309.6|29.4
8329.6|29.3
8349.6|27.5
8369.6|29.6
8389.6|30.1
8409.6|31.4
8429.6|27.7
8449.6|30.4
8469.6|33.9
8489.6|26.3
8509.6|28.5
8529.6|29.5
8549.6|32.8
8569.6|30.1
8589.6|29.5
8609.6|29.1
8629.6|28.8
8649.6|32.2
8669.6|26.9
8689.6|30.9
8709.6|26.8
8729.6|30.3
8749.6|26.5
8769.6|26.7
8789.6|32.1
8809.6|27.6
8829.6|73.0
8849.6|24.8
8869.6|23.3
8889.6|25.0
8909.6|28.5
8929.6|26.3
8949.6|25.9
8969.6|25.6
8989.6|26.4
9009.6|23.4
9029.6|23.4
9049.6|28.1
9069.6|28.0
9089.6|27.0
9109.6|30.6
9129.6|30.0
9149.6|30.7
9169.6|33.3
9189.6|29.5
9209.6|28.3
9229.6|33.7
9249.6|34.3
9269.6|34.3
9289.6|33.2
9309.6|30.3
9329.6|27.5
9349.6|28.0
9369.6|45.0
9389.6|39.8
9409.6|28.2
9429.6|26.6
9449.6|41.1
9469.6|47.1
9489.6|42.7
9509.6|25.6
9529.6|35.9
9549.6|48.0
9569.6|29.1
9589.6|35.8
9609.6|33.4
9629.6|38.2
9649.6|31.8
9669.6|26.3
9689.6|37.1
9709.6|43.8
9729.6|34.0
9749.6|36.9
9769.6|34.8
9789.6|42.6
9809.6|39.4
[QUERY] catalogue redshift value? 0.75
